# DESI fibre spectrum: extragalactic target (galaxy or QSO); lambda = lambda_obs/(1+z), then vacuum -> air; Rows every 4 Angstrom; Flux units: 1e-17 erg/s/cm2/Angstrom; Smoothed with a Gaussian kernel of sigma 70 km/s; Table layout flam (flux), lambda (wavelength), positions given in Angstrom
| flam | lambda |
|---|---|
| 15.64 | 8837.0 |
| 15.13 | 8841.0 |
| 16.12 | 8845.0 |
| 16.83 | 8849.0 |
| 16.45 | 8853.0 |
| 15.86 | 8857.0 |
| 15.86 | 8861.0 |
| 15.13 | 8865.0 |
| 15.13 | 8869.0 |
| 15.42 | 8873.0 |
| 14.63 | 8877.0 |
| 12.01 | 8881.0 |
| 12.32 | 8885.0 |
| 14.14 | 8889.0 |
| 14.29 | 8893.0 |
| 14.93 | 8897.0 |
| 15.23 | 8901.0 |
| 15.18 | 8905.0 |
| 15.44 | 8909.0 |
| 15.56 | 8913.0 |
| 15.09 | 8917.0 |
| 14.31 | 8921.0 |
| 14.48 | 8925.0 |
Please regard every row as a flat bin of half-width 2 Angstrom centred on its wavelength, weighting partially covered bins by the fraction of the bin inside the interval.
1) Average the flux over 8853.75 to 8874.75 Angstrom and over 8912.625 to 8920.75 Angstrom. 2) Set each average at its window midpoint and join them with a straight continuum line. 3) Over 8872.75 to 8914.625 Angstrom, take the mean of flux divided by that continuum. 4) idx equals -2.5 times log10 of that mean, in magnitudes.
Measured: 0.062 mag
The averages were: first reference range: 15.5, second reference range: 15.1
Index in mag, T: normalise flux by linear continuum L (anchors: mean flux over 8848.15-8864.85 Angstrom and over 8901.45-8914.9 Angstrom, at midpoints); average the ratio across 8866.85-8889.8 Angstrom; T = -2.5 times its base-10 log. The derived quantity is 0.14 mag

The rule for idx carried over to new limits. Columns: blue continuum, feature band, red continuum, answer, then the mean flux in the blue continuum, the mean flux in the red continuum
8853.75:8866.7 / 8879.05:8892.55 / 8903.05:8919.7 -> 0.19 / 15.7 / 15.3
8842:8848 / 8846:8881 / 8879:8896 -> -0.04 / 16.1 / 13.3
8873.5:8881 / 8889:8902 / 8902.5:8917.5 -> 0.01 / 14.1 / 15.3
